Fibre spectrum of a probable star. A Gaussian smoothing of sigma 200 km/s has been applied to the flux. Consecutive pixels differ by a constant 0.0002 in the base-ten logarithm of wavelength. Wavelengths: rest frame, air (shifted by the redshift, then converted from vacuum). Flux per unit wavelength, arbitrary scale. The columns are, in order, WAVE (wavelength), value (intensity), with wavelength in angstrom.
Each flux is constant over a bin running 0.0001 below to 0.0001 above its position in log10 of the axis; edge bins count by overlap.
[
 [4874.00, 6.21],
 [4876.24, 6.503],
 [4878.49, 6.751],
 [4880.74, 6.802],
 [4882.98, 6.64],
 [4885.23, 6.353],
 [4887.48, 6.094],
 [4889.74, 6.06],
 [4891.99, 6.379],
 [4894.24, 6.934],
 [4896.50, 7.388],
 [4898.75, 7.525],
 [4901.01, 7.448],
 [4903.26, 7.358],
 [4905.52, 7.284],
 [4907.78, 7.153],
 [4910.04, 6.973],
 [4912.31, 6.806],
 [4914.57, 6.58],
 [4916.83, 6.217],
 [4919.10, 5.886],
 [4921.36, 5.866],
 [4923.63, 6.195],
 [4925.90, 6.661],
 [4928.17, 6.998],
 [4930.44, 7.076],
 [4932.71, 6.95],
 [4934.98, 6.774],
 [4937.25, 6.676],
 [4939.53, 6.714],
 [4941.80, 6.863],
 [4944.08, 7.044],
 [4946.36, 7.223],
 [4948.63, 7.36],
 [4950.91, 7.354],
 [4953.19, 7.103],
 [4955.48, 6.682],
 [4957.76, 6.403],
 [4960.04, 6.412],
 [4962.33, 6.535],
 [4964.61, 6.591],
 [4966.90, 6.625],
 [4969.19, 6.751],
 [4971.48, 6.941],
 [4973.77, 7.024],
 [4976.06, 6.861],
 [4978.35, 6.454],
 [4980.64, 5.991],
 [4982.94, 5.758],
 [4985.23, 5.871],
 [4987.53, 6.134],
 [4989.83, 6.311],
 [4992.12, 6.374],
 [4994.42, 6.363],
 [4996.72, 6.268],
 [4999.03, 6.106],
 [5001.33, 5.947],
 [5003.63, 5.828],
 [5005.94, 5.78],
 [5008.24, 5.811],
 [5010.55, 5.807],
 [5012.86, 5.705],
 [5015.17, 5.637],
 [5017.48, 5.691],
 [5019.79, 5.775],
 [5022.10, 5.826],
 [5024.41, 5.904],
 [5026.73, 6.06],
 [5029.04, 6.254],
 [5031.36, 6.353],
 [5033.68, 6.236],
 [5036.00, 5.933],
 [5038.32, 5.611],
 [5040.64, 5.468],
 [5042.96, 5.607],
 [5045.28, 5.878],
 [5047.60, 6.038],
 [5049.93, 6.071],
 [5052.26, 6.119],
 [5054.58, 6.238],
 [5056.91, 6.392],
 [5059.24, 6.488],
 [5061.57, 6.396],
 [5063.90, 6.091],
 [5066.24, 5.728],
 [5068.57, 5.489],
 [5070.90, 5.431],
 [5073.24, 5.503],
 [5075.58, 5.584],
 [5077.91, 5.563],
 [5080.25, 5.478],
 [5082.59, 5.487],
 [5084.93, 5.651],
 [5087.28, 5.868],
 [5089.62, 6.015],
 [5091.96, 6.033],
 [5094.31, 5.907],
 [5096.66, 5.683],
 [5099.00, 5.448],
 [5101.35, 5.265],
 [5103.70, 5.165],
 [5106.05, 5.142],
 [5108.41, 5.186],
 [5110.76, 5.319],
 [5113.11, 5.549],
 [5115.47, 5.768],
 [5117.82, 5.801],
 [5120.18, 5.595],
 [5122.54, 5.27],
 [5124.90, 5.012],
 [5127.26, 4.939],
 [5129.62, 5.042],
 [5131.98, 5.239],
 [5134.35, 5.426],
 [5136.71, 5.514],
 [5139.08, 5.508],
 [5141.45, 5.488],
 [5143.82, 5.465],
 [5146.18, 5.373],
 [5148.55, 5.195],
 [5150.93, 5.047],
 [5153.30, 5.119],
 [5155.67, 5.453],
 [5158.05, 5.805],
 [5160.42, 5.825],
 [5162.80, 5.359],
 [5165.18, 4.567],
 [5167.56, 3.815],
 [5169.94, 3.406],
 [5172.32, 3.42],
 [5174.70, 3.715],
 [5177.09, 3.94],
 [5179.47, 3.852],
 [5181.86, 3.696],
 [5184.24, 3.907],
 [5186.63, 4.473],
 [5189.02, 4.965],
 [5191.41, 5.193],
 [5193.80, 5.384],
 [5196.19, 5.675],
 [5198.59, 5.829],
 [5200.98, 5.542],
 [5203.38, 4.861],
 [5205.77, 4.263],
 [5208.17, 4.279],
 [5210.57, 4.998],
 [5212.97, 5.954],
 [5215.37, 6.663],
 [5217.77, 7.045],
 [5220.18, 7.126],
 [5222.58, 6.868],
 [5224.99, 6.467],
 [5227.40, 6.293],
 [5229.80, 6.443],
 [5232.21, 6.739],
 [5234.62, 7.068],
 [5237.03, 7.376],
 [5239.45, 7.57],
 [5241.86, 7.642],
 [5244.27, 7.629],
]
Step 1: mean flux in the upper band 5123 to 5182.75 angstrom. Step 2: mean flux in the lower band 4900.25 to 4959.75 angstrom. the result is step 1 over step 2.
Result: 0.71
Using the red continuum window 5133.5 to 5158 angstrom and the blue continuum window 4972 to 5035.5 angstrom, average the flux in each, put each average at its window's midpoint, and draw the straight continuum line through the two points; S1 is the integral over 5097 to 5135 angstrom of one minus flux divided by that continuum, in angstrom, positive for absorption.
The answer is 1.4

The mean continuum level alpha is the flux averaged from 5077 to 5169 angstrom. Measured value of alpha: 5.39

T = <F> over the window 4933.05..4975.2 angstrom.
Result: 6.84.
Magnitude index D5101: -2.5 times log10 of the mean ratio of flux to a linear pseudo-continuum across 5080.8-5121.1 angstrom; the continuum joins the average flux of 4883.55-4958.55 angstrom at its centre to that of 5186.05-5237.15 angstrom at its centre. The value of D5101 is 0.119 mag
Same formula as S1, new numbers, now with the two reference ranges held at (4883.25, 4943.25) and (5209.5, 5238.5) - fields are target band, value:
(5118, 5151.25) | 6.64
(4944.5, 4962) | -0.52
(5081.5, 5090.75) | 1.26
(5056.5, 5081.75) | 3.26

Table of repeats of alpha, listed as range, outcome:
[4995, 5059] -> 5.95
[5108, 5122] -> 5.55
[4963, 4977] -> 6.79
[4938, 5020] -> 6.4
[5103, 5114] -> 5.27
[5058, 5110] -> 5.66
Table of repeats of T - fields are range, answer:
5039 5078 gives 5.89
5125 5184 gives 4.83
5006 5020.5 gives 5.74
